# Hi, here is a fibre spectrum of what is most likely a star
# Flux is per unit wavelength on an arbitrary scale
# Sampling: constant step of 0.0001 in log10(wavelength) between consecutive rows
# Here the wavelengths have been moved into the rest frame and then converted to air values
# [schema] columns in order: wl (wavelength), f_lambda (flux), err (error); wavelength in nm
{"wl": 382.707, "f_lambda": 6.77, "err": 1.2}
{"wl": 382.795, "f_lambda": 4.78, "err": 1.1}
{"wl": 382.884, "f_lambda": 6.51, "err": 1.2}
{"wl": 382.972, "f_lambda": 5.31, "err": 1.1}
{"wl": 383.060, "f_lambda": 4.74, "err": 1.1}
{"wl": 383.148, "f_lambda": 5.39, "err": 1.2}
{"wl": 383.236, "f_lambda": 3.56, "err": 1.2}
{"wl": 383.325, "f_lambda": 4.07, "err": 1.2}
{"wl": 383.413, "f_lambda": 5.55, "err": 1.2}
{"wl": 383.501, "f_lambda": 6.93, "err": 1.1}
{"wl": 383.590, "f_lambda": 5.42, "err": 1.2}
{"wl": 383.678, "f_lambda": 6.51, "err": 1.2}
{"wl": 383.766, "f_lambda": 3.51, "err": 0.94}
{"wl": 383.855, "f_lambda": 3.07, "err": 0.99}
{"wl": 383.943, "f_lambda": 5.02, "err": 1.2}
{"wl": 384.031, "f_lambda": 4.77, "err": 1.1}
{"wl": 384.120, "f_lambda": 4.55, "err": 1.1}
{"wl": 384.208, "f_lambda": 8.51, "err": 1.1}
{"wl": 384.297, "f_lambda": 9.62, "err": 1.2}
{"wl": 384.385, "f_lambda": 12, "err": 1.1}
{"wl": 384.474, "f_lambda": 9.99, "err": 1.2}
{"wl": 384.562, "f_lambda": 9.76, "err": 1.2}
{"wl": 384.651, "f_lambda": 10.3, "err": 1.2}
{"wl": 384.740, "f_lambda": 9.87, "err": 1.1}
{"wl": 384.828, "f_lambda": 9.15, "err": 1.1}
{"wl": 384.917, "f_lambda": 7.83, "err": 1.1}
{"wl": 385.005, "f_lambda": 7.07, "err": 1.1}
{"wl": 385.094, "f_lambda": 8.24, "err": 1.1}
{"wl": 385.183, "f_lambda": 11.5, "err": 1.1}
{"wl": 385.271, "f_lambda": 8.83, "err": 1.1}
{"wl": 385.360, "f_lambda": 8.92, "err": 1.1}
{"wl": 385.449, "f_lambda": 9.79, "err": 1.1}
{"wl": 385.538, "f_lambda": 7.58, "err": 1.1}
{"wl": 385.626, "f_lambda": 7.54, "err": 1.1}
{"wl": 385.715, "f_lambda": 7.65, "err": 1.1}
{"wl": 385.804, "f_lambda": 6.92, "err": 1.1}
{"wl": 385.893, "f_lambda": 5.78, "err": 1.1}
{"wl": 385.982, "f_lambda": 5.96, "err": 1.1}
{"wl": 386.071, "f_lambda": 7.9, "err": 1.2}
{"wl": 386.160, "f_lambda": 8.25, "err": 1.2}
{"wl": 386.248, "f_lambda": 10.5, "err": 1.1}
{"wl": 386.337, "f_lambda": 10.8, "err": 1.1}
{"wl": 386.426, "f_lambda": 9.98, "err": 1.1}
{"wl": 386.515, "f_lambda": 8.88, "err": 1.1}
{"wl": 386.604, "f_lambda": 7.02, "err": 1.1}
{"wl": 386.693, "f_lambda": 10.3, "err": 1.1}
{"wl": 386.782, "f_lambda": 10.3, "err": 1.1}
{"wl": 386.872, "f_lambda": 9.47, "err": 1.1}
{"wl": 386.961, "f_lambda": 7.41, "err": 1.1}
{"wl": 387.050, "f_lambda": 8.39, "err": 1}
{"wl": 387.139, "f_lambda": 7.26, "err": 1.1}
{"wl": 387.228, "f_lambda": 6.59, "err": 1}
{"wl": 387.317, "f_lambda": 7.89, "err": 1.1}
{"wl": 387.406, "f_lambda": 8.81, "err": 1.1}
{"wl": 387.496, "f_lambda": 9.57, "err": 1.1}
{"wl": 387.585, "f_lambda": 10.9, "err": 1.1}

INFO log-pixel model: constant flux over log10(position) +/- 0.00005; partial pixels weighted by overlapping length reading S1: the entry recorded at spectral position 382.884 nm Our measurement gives 6.51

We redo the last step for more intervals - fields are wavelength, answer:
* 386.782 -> 10.3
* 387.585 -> 10.9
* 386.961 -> 7.41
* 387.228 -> 6.59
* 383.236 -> 3.56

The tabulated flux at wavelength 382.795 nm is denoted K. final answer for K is 4.78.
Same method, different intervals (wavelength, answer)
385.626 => 7.54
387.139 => 7.26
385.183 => 11.5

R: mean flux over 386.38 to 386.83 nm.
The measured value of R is 9.28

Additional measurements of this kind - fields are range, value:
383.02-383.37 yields 4.44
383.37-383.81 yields 5.59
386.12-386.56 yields 9.71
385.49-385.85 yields 7.44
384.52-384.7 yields 9.98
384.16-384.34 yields 8.95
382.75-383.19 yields 5.35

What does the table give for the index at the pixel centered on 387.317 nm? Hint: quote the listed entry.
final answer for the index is 7.89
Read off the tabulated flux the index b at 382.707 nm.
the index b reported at 6.77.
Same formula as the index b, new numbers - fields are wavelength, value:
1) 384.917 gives 7.83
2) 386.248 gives 10.5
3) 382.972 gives 5.31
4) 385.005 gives 7.07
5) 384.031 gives 4.77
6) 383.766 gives 3.51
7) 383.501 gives 6.93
